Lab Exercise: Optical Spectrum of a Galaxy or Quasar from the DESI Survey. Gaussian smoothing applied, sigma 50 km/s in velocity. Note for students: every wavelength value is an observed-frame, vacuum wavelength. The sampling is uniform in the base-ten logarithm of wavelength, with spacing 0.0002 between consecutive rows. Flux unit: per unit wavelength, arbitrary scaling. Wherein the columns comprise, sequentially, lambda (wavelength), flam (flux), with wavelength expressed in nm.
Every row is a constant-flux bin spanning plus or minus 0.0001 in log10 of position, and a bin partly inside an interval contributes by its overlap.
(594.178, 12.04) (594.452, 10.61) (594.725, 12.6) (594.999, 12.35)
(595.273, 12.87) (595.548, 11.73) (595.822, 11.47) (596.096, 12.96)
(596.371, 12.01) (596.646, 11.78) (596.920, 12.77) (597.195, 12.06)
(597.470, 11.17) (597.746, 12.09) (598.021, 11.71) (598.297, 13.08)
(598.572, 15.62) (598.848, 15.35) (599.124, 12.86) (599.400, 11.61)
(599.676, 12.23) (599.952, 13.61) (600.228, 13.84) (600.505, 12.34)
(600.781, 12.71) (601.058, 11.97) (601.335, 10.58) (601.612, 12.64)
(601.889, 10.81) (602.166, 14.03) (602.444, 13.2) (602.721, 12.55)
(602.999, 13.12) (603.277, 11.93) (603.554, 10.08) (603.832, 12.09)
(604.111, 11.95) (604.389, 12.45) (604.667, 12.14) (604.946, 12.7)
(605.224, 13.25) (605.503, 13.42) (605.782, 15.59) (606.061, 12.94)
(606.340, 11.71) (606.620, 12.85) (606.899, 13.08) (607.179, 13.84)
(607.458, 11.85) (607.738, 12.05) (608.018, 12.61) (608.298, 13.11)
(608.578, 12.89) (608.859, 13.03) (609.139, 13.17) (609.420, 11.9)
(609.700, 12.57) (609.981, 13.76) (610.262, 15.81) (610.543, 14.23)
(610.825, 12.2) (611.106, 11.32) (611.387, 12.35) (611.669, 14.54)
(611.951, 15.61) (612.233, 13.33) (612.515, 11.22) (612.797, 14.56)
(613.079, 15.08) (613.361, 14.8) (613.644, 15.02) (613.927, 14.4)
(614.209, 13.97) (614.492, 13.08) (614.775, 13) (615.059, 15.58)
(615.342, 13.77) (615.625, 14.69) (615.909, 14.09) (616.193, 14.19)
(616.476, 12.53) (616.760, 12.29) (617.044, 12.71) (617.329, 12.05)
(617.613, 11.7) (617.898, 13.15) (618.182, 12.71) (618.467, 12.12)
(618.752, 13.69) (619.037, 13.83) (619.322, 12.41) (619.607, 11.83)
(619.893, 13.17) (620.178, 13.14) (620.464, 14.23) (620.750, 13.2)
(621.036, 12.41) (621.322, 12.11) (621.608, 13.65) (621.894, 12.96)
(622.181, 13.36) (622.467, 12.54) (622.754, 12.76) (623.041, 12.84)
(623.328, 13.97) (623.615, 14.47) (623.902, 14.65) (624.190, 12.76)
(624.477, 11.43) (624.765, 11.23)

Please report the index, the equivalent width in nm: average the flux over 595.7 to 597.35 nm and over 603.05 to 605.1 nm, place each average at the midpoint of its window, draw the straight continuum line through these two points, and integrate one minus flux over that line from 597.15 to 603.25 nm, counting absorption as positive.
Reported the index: -0.31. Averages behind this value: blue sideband 12.2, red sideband 12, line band 12.7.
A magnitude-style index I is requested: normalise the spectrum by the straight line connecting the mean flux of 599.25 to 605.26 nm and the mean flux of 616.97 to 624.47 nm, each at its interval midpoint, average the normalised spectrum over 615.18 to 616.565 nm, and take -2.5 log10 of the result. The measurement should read -0.09 mag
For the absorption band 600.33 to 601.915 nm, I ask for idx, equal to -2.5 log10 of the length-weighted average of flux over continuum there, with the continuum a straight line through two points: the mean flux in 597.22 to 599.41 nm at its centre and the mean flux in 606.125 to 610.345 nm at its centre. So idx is 0.09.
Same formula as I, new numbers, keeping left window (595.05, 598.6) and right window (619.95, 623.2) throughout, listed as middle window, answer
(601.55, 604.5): 0.021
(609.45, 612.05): -0.065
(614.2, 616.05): -0.096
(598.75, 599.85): -0.049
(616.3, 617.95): 0.043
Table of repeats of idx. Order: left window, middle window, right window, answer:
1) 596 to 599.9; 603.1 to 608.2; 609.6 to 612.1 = 0.05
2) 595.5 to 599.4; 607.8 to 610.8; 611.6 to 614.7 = 0.04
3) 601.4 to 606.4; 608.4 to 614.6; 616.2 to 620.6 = -0.07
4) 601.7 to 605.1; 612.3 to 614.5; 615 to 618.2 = -0.08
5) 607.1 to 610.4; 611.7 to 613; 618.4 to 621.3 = -0.06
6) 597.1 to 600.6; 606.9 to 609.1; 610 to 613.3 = 0.05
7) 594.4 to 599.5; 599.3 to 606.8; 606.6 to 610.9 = 0.02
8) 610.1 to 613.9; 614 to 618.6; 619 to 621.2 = 0.01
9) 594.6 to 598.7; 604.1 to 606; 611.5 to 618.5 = -0.01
